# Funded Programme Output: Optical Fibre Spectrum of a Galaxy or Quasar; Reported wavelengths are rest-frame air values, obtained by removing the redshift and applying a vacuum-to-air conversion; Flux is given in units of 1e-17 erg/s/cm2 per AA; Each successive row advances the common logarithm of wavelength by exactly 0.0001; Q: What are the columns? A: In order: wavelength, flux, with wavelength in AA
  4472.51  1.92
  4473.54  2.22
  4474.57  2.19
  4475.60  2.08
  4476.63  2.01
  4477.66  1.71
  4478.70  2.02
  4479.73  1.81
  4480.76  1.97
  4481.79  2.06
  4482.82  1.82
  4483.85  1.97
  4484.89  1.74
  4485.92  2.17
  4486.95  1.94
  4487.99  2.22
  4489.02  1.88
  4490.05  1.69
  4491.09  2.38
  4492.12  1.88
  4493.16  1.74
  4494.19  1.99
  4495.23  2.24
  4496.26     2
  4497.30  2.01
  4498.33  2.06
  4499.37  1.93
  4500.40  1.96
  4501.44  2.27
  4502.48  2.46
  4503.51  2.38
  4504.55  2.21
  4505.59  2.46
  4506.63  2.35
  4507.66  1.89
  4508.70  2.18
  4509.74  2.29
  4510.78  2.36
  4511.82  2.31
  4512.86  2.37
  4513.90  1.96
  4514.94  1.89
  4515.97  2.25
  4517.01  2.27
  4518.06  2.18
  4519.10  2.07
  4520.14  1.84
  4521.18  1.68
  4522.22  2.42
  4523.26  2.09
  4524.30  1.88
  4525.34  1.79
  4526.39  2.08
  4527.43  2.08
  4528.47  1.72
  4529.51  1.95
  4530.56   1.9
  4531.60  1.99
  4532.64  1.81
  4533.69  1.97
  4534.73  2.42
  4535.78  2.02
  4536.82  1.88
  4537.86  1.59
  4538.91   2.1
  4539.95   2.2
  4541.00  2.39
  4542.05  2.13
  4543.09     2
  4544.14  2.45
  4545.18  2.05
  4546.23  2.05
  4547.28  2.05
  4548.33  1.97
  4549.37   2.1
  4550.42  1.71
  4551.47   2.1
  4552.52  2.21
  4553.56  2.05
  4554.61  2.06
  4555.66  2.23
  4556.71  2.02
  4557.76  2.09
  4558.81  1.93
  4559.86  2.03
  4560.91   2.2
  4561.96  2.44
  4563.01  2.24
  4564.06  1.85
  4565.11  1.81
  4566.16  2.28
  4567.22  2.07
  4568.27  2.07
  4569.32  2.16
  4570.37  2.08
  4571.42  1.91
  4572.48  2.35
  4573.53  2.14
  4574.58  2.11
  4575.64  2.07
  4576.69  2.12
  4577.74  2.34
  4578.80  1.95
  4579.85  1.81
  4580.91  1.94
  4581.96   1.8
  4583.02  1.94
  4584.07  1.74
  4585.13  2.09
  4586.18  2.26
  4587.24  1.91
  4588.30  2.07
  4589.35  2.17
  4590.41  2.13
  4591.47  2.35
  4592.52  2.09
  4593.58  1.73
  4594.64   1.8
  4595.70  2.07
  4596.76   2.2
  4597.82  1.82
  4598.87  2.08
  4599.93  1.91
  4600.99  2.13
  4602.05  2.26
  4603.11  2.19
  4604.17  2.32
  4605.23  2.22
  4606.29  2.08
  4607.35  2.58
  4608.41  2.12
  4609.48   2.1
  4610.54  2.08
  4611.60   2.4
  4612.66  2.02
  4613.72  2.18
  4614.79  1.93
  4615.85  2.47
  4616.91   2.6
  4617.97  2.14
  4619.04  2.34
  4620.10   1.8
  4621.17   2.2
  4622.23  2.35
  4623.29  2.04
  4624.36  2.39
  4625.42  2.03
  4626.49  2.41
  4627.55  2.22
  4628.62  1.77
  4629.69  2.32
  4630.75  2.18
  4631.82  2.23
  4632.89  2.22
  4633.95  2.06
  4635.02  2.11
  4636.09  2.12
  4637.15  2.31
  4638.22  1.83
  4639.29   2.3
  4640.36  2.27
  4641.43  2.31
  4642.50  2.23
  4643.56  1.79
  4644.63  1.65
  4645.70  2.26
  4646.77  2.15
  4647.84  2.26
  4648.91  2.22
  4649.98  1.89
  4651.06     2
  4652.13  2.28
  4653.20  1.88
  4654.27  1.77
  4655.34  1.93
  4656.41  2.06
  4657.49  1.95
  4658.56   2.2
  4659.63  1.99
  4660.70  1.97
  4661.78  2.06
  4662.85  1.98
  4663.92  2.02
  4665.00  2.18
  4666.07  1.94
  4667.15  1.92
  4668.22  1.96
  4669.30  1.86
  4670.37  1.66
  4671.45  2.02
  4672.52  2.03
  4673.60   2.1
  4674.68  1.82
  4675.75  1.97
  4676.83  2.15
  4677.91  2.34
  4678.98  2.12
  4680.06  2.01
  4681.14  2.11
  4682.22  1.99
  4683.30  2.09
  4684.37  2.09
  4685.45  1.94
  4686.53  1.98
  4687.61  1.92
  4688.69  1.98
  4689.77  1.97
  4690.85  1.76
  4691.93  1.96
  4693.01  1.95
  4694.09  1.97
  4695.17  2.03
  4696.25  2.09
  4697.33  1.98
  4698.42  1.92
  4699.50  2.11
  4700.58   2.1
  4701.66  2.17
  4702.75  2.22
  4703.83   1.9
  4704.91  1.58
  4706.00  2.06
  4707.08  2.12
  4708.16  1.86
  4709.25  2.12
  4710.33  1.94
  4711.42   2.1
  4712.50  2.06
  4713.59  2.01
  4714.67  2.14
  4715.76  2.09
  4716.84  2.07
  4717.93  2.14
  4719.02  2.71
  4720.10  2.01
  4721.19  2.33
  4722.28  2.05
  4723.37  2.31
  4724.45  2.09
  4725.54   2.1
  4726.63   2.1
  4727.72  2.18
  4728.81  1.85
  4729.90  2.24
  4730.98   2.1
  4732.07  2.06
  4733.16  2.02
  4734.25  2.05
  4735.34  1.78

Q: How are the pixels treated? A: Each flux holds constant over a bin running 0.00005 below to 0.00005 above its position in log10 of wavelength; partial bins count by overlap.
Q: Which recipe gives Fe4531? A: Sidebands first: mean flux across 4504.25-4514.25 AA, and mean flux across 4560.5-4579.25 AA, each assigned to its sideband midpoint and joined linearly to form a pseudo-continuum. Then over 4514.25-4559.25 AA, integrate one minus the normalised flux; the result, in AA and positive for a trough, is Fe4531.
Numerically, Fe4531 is 3.1 AA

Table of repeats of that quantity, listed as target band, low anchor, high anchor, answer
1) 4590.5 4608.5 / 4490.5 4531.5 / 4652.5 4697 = -0.7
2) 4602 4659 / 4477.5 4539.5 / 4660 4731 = -2.9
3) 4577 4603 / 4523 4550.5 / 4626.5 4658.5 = 0.4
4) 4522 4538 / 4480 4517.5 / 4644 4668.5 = 0.8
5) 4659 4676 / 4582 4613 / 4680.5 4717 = 0.6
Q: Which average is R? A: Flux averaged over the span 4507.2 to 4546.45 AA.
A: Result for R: 2.07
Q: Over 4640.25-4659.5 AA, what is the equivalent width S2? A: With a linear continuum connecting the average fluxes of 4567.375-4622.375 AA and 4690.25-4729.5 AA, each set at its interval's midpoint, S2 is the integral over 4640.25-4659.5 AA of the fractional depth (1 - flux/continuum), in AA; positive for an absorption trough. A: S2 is 0.3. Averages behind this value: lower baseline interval 2.11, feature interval 2.06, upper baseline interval 2.06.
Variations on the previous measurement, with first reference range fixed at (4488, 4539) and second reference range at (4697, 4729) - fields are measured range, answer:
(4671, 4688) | 0.30 AA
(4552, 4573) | -0.35 AA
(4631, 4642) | -0.53 AA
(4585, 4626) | -1.43 AA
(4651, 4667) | 0.51 AA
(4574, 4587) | 0.37 AA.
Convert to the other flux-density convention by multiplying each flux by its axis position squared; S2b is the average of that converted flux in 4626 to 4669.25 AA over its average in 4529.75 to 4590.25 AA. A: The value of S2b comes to 1.05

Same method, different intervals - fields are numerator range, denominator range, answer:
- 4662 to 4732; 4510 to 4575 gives 1.05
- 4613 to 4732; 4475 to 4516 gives 1.08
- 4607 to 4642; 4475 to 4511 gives 1.13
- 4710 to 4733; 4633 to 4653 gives 1.04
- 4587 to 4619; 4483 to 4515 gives 1.07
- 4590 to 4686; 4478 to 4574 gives 1.06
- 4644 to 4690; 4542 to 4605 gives 1.01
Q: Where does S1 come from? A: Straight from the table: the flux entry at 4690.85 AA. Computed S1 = 1.76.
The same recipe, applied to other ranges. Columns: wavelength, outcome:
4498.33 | 2.06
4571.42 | 1.91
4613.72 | 2.18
